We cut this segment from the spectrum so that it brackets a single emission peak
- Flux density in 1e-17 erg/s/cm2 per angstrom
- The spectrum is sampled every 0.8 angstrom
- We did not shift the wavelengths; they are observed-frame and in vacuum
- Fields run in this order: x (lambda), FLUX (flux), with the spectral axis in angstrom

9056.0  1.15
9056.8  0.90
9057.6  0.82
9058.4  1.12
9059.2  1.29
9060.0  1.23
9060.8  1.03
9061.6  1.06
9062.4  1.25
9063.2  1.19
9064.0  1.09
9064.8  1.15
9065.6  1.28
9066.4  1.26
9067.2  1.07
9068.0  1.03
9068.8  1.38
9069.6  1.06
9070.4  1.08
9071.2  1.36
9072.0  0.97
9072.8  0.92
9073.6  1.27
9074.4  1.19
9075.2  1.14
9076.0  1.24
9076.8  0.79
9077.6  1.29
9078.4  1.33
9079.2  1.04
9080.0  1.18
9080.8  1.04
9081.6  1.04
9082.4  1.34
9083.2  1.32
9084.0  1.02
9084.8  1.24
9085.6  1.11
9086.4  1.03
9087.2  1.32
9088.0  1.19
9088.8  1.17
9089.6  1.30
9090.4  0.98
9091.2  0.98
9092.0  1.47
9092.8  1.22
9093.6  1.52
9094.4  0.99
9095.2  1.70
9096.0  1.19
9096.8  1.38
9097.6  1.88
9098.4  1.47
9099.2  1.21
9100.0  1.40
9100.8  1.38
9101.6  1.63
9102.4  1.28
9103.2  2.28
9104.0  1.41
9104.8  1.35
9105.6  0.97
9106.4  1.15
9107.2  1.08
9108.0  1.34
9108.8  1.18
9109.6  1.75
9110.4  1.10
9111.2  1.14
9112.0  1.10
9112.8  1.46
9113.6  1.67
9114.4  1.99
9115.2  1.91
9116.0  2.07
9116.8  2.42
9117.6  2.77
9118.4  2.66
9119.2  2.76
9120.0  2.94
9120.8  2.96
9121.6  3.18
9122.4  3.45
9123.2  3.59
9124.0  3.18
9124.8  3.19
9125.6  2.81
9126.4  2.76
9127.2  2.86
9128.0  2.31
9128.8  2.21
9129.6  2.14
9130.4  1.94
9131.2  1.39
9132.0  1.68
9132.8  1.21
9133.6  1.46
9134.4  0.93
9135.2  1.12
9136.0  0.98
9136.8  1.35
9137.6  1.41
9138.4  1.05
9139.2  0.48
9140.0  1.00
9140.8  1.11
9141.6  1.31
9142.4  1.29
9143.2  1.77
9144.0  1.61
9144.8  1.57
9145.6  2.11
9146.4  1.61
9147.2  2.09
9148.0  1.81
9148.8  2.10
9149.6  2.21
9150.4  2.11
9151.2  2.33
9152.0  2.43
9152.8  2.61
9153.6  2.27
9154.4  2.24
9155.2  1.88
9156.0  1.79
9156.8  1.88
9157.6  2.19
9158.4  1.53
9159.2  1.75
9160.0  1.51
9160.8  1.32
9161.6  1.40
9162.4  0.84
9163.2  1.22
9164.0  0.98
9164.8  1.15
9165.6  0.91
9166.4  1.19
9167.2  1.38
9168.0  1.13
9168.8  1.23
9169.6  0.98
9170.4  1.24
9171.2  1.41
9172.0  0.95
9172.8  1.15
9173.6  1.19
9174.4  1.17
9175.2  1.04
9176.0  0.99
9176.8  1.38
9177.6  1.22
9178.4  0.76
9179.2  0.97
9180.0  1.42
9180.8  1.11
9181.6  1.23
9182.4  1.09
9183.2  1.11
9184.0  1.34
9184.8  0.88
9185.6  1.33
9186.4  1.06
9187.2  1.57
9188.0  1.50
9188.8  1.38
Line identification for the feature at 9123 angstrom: H-alpha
